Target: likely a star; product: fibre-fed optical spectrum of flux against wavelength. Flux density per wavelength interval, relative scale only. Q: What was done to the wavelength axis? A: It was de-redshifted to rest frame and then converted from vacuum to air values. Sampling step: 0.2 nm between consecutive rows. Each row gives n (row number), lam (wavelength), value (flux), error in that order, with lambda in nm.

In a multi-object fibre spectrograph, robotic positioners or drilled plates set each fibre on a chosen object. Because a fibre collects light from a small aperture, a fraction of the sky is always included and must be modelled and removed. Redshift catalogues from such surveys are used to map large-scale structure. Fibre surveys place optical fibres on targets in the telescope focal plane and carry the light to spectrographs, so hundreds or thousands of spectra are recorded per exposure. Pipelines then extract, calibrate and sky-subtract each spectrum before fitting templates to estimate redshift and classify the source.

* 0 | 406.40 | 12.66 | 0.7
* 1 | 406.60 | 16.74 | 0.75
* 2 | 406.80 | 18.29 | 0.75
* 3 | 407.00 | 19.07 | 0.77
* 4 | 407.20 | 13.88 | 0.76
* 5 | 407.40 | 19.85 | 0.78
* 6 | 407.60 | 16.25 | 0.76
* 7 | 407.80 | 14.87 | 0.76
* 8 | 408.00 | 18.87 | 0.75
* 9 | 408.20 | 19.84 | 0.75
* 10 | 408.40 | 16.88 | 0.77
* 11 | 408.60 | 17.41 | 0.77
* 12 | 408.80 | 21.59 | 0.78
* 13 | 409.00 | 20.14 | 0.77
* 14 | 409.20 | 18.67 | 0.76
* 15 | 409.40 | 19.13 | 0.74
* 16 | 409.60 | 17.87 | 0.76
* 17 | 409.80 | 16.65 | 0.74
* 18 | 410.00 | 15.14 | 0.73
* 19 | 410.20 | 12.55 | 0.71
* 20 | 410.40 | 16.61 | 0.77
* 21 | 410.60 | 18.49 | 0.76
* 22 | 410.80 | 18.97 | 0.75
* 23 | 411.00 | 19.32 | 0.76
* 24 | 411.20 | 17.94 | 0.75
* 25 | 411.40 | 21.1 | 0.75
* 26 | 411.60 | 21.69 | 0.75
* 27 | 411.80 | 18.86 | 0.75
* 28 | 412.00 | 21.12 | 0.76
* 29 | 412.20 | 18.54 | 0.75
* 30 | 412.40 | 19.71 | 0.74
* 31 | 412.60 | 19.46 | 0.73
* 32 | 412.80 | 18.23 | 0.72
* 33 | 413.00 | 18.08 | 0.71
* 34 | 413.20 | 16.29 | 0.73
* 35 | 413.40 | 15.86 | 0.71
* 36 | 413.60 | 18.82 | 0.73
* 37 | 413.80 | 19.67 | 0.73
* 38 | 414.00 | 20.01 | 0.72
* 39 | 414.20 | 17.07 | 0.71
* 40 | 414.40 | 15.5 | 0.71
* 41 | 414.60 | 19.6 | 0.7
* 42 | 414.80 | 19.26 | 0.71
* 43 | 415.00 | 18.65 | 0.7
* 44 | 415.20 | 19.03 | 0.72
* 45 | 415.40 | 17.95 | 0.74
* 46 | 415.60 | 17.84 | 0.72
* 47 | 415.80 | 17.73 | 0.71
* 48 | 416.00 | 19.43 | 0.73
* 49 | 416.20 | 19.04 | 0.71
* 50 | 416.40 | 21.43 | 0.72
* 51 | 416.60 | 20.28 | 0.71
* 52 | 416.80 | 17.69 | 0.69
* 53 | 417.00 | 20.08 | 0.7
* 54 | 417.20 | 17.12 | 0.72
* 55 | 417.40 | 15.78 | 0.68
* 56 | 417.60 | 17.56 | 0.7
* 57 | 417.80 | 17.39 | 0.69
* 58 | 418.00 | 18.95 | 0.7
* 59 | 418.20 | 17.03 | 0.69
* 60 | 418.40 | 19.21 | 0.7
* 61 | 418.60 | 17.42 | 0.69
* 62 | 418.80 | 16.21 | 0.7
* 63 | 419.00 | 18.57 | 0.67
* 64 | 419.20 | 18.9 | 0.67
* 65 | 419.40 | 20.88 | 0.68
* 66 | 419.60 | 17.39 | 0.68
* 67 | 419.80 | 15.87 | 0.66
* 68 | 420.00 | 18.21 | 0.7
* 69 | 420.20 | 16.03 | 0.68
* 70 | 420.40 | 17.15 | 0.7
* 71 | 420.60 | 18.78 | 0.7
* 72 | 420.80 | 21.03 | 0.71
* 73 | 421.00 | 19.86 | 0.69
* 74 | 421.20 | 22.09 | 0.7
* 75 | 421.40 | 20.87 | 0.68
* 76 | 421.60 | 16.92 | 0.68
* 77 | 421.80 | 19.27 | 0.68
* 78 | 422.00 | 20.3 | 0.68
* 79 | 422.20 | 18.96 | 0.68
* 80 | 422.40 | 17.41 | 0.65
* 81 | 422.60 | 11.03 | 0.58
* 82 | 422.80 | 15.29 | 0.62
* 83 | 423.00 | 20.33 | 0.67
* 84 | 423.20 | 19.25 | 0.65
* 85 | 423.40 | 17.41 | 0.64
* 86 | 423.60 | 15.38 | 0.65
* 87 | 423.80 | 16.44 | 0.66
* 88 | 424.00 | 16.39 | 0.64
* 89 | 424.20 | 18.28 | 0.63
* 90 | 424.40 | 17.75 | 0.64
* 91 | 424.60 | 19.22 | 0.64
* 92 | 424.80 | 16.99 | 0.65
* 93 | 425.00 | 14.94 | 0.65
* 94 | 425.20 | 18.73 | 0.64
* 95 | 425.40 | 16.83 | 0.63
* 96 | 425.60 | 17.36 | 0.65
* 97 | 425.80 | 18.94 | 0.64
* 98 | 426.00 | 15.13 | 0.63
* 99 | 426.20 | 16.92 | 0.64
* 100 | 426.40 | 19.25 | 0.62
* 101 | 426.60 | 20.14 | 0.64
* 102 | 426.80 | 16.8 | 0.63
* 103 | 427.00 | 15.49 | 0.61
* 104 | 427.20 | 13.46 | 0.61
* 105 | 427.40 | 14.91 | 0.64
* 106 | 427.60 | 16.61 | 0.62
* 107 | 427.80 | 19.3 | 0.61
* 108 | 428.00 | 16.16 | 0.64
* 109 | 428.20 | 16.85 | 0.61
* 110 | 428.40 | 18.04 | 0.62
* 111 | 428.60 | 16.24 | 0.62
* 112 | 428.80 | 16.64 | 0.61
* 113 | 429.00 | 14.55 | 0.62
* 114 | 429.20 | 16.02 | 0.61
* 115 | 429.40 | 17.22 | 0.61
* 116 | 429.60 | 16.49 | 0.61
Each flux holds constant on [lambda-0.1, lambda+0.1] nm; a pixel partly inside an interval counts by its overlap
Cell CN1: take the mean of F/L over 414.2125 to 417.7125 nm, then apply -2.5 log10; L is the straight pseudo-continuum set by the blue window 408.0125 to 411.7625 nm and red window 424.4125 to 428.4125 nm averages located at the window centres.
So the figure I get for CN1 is -0.03 mag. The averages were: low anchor 18.4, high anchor 17.1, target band 18.4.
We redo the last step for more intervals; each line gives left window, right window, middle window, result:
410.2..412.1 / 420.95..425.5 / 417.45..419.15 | 0.03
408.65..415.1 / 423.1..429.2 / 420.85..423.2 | -0.06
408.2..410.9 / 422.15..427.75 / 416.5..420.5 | -0.03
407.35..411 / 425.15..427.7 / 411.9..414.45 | -0.05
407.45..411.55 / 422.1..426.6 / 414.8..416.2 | -0.05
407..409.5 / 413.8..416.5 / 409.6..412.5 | 0.00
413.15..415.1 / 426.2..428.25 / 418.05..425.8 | -0.03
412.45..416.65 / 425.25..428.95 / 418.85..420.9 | -0.02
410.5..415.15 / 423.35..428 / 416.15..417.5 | -0.03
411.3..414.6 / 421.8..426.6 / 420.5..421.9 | -0.12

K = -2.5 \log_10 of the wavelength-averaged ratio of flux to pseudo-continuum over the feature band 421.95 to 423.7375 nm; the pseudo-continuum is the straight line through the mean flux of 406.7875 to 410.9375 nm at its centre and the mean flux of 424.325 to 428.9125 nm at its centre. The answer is 0.002 mag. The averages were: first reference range 17.7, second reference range 17.1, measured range 17.2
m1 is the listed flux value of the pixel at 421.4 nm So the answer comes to 20.87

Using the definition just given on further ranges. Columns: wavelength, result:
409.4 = 19.13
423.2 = 19.25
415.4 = 17.95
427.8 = 19.3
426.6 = 20.14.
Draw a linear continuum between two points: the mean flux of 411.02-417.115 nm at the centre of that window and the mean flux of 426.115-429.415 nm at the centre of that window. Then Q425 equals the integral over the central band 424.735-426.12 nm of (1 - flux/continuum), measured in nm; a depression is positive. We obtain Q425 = 0.01 nm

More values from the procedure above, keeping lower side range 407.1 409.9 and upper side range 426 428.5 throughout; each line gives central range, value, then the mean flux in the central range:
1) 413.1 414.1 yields -0.024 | 18.1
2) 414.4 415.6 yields -0.062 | 18.5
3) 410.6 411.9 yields -0.126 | 19.6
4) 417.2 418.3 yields 0.009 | 17.3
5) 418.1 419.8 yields -0.065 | 18.1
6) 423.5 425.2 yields 0.005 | 17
